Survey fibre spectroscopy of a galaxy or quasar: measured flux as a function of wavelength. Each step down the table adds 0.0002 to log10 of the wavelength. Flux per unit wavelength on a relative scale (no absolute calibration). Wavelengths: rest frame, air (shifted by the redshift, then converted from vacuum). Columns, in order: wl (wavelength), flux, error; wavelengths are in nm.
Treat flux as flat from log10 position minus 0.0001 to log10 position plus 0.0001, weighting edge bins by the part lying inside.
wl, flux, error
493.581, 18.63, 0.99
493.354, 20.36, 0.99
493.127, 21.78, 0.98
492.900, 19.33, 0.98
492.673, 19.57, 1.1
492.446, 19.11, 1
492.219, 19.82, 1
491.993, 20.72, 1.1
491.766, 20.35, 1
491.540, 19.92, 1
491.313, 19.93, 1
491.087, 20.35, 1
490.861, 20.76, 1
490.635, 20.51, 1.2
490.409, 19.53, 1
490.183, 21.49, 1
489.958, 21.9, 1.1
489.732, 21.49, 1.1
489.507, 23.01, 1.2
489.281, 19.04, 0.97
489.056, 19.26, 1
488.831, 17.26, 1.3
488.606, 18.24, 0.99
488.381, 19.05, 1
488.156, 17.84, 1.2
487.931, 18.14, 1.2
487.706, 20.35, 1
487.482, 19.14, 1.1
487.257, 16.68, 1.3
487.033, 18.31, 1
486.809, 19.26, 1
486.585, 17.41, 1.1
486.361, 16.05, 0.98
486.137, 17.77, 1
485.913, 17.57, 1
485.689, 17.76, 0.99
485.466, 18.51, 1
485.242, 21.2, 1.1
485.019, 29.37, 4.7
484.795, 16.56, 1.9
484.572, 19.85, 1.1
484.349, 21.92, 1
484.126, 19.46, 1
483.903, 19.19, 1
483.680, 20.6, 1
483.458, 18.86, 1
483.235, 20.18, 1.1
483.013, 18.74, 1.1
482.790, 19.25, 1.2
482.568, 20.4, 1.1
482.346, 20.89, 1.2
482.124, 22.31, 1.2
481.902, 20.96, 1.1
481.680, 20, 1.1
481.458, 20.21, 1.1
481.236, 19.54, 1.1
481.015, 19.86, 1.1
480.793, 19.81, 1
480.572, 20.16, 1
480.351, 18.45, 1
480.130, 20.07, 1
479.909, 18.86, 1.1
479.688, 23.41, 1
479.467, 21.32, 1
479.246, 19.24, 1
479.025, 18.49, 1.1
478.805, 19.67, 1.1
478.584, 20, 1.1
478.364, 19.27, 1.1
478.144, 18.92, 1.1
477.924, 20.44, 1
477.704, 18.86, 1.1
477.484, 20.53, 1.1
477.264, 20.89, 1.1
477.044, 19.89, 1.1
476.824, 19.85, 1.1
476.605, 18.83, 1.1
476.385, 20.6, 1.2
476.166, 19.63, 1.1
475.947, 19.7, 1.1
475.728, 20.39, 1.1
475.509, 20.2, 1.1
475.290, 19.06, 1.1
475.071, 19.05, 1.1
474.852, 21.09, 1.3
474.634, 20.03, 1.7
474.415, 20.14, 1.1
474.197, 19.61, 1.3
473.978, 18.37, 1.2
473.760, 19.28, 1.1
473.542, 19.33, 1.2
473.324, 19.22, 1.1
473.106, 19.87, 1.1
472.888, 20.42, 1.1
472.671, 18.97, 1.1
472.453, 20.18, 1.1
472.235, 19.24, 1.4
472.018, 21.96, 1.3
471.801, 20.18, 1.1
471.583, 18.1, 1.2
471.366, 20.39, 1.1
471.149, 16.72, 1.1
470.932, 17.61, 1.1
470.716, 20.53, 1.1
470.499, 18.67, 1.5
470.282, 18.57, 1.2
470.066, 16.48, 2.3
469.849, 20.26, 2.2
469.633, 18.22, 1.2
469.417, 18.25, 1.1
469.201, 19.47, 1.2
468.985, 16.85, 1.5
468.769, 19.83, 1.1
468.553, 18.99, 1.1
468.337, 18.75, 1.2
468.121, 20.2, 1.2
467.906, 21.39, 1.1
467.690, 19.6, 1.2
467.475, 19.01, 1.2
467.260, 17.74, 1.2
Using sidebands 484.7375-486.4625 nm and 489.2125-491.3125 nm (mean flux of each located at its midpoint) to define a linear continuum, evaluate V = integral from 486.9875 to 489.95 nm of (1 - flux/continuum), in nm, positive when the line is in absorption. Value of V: 0.17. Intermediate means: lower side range 19.4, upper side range 20.9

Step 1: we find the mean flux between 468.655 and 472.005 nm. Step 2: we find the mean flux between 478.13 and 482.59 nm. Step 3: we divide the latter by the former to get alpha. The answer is 1.07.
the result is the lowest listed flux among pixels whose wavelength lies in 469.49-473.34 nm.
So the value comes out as 16.48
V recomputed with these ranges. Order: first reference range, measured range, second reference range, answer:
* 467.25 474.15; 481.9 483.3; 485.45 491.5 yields -0.087 nm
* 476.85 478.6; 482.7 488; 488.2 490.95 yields 0.192 nm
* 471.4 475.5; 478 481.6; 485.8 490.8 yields -0.075 nm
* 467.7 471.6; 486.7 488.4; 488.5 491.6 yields 0.125 nm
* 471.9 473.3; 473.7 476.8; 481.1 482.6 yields 0.076 nm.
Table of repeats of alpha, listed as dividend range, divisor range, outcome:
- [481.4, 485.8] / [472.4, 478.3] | 1.03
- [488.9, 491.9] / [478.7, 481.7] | 1.03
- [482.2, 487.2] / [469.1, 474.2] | 1.02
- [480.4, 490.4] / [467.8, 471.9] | 1.04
